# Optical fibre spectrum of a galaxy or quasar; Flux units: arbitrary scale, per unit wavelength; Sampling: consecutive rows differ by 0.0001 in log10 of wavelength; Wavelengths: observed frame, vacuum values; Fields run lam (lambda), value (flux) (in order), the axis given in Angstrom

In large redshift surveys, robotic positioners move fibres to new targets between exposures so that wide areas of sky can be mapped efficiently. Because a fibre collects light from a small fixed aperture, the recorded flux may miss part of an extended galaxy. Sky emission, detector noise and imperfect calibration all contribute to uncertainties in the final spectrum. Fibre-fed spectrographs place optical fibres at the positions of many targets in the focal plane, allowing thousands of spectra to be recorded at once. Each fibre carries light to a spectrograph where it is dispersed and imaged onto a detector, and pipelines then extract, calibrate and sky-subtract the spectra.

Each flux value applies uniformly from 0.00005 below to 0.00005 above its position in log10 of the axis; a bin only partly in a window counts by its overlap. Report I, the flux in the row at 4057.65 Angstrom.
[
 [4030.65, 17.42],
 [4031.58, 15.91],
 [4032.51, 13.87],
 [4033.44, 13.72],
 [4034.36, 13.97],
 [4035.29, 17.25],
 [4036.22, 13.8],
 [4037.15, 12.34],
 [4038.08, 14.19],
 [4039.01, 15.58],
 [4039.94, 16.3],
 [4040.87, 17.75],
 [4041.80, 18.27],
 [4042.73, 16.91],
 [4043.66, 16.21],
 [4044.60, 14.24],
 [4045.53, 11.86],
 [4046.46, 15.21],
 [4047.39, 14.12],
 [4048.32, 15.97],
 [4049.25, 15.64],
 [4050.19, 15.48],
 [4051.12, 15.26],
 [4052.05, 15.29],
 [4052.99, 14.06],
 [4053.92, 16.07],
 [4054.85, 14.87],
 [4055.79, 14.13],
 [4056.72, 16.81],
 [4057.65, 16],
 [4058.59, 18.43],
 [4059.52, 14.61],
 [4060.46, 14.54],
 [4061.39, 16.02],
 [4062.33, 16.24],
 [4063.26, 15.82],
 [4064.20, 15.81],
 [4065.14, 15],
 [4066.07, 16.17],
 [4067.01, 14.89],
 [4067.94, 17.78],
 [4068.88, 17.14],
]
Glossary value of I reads 16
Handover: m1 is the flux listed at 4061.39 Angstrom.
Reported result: 16.02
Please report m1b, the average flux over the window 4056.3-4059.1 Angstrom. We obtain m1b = 17.1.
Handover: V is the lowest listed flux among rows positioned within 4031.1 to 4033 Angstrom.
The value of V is 13.87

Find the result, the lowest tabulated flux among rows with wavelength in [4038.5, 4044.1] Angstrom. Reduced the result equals 15.58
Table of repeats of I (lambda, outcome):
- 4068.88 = 17.14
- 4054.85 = 14.87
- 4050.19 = 15.48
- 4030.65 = 17.42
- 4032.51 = 13.87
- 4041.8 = 18.27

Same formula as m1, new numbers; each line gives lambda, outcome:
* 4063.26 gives 15.82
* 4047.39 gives 14.12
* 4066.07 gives 16.17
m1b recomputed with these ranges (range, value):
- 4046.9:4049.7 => 15.3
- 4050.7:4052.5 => 15.3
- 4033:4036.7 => 14.7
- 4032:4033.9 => 13.9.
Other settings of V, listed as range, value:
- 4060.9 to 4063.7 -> 15.82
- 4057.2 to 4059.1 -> 16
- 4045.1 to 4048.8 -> 11.86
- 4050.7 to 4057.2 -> 14.06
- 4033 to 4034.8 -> 13.72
